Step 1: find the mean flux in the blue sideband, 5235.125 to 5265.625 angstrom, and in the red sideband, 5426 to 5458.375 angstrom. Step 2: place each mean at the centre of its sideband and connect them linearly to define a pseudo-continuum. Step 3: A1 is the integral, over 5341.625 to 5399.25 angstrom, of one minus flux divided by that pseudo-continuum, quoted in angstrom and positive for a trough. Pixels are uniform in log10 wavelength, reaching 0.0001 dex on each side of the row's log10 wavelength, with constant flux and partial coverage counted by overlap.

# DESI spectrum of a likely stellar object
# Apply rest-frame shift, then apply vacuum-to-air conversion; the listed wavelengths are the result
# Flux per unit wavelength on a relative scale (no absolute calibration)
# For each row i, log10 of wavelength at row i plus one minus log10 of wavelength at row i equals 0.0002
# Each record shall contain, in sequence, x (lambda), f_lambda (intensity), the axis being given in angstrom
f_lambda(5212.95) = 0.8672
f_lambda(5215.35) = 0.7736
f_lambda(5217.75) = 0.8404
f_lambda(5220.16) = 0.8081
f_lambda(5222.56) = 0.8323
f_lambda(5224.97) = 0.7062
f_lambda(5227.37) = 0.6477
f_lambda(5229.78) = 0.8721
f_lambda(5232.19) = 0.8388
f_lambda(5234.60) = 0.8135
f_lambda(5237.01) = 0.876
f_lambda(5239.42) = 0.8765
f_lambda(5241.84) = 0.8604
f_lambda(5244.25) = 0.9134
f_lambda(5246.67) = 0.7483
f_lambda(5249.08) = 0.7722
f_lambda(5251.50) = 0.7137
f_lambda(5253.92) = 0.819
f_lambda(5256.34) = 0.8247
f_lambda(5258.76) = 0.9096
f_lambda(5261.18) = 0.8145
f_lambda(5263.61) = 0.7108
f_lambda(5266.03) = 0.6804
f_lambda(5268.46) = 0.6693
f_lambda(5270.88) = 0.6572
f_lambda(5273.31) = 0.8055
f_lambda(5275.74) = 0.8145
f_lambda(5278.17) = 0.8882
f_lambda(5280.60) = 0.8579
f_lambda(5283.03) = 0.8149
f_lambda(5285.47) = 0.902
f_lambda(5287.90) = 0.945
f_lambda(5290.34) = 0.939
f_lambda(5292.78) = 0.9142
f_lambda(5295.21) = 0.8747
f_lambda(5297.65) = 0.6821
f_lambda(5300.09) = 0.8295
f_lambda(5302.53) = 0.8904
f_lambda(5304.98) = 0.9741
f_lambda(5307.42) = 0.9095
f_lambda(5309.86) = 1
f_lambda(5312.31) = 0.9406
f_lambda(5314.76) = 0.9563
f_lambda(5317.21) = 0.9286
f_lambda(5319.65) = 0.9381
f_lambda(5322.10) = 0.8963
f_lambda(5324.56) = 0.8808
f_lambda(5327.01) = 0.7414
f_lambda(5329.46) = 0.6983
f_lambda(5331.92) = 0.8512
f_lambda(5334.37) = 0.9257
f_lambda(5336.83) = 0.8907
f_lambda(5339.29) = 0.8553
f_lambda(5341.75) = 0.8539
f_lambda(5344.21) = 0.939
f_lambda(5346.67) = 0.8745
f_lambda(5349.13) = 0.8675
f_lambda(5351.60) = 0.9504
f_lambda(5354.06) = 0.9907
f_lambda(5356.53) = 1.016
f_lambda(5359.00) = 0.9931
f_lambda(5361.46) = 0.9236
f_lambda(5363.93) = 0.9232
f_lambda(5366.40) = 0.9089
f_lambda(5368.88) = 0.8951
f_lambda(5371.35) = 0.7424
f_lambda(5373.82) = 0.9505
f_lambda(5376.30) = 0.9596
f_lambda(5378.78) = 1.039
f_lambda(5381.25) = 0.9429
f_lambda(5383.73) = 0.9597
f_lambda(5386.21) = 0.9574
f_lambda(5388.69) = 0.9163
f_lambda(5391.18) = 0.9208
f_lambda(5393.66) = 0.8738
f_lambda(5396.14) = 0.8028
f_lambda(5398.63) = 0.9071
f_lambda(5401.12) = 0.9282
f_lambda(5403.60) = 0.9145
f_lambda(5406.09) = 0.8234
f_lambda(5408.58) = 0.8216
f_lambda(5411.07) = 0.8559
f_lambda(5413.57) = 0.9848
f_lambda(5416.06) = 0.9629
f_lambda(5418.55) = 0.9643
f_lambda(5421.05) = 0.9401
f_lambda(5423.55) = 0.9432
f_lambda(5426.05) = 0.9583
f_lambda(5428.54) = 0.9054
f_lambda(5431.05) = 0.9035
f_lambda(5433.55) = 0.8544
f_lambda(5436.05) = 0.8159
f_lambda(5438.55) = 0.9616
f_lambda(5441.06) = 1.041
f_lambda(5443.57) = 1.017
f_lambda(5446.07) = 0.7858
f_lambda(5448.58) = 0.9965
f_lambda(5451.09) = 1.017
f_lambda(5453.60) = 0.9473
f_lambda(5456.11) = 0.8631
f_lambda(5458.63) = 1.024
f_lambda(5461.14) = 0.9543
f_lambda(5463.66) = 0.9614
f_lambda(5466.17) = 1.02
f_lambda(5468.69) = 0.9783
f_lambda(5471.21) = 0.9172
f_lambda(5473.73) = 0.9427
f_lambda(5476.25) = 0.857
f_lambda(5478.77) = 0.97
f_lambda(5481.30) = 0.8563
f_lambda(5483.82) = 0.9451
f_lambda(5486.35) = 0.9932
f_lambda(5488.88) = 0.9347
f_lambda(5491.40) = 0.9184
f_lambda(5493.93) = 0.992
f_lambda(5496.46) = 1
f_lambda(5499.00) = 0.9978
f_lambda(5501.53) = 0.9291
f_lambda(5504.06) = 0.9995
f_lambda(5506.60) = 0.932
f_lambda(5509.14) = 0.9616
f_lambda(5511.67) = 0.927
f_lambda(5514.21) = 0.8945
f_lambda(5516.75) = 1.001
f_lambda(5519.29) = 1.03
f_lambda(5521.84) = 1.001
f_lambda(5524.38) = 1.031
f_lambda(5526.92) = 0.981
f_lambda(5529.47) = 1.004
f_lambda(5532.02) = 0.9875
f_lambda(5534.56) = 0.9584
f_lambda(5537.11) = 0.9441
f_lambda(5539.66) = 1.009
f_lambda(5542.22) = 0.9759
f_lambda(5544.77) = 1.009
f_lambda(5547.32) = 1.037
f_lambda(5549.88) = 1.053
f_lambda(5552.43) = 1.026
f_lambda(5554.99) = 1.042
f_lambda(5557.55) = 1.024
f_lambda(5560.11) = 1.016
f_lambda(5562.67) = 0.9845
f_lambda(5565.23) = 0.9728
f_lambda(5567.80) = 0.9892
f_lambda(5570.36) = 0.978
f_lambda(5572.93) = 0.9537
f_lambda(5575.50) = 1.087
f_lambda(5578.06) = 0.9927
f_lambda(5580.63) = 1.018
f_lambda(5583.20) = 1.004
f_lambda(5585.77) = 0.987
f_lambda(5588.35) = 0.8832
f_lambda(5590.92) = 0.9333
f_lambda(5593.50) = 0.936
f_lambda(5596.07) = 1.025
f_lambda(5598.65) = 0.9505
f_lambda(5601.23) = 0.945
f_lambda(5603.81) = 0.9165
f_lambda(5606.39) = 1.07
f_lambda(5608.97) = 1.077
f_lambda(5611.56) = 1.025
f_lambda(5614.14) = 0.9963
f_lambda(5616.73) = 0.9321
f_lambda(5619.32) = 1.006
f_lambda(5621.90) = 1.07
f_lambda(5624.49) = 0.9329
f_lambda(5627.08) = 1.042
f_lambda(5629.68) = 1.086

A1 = -2.3 angstrom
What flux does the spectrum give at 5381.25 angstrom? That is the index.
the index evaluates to 0.9429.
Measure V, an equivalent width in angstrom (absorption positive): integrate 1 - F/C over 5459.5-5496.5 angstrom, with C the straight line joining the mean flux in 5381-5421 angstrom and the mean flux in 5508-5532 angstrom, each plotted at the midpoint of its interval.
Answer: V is 0.3 angstrom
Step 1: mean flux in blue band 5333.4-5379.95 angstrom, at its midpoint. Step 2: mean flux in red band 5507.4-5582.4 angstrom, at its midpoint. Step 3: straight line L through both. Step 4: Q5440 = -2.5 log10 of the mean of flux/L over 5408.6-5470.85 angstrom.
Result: 0.01 mag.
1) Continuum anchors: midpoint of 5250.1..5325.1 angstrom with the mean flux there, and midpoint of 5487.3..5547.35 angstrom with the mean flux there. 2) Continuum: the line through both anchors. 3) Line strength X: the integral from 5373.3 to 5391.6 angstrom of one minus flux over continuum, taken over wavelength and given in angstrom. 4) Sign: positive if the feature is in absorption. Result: -1.1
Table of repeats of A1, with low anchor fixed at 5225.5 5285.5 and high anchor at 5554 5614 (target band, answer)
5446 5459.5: -0.5 angstrom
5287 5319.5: -3.1 angstrom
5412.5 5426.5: -1.0 angstrom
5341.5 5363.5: -2.1 angstrom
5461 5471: -0.6 angstrom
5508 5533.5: -0.7 angstrom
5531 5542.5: -0.1 angstrom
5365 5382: -1.0 angstrom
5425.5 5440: 0.1 angstrom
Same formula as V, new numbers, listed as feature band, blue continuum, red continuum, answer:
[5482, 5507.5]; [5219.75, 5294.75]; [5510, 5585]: 0.06 angstrom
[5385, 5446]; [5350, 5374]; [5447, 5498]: 1.75 angstrom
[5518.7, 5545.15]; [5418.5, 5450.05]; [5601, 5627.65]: -0.64 angstrom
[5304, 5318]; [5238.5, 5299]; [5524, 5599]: -1.83 angstrom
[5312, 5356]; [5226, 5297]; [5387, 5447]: -1.42 angstrom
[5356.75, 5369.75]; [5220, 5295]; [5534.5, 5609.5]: -0.91 angstrom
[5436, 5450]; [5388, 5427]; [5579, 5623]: -0.40 angstrom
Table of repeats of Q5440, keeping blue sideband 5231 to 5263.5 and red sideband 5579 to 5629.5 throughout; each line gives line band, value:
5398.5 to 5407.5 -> 0.01 mag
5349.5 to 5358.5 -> -0.12 mag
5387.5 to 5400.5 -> 0.01 mag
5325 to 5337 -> 0.06 mag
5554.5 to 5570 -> -0.03 mag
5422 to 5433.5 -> -0.01 mag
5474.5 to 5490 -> 0.01 mag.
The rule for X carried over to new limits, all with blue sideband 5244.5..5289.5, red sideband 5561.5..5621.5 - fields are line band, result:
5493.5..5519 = -0.7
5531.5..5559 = -1.3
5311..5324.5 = -1.6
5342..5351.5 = -0.6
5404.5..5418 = -0.2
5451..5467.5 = -1.0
